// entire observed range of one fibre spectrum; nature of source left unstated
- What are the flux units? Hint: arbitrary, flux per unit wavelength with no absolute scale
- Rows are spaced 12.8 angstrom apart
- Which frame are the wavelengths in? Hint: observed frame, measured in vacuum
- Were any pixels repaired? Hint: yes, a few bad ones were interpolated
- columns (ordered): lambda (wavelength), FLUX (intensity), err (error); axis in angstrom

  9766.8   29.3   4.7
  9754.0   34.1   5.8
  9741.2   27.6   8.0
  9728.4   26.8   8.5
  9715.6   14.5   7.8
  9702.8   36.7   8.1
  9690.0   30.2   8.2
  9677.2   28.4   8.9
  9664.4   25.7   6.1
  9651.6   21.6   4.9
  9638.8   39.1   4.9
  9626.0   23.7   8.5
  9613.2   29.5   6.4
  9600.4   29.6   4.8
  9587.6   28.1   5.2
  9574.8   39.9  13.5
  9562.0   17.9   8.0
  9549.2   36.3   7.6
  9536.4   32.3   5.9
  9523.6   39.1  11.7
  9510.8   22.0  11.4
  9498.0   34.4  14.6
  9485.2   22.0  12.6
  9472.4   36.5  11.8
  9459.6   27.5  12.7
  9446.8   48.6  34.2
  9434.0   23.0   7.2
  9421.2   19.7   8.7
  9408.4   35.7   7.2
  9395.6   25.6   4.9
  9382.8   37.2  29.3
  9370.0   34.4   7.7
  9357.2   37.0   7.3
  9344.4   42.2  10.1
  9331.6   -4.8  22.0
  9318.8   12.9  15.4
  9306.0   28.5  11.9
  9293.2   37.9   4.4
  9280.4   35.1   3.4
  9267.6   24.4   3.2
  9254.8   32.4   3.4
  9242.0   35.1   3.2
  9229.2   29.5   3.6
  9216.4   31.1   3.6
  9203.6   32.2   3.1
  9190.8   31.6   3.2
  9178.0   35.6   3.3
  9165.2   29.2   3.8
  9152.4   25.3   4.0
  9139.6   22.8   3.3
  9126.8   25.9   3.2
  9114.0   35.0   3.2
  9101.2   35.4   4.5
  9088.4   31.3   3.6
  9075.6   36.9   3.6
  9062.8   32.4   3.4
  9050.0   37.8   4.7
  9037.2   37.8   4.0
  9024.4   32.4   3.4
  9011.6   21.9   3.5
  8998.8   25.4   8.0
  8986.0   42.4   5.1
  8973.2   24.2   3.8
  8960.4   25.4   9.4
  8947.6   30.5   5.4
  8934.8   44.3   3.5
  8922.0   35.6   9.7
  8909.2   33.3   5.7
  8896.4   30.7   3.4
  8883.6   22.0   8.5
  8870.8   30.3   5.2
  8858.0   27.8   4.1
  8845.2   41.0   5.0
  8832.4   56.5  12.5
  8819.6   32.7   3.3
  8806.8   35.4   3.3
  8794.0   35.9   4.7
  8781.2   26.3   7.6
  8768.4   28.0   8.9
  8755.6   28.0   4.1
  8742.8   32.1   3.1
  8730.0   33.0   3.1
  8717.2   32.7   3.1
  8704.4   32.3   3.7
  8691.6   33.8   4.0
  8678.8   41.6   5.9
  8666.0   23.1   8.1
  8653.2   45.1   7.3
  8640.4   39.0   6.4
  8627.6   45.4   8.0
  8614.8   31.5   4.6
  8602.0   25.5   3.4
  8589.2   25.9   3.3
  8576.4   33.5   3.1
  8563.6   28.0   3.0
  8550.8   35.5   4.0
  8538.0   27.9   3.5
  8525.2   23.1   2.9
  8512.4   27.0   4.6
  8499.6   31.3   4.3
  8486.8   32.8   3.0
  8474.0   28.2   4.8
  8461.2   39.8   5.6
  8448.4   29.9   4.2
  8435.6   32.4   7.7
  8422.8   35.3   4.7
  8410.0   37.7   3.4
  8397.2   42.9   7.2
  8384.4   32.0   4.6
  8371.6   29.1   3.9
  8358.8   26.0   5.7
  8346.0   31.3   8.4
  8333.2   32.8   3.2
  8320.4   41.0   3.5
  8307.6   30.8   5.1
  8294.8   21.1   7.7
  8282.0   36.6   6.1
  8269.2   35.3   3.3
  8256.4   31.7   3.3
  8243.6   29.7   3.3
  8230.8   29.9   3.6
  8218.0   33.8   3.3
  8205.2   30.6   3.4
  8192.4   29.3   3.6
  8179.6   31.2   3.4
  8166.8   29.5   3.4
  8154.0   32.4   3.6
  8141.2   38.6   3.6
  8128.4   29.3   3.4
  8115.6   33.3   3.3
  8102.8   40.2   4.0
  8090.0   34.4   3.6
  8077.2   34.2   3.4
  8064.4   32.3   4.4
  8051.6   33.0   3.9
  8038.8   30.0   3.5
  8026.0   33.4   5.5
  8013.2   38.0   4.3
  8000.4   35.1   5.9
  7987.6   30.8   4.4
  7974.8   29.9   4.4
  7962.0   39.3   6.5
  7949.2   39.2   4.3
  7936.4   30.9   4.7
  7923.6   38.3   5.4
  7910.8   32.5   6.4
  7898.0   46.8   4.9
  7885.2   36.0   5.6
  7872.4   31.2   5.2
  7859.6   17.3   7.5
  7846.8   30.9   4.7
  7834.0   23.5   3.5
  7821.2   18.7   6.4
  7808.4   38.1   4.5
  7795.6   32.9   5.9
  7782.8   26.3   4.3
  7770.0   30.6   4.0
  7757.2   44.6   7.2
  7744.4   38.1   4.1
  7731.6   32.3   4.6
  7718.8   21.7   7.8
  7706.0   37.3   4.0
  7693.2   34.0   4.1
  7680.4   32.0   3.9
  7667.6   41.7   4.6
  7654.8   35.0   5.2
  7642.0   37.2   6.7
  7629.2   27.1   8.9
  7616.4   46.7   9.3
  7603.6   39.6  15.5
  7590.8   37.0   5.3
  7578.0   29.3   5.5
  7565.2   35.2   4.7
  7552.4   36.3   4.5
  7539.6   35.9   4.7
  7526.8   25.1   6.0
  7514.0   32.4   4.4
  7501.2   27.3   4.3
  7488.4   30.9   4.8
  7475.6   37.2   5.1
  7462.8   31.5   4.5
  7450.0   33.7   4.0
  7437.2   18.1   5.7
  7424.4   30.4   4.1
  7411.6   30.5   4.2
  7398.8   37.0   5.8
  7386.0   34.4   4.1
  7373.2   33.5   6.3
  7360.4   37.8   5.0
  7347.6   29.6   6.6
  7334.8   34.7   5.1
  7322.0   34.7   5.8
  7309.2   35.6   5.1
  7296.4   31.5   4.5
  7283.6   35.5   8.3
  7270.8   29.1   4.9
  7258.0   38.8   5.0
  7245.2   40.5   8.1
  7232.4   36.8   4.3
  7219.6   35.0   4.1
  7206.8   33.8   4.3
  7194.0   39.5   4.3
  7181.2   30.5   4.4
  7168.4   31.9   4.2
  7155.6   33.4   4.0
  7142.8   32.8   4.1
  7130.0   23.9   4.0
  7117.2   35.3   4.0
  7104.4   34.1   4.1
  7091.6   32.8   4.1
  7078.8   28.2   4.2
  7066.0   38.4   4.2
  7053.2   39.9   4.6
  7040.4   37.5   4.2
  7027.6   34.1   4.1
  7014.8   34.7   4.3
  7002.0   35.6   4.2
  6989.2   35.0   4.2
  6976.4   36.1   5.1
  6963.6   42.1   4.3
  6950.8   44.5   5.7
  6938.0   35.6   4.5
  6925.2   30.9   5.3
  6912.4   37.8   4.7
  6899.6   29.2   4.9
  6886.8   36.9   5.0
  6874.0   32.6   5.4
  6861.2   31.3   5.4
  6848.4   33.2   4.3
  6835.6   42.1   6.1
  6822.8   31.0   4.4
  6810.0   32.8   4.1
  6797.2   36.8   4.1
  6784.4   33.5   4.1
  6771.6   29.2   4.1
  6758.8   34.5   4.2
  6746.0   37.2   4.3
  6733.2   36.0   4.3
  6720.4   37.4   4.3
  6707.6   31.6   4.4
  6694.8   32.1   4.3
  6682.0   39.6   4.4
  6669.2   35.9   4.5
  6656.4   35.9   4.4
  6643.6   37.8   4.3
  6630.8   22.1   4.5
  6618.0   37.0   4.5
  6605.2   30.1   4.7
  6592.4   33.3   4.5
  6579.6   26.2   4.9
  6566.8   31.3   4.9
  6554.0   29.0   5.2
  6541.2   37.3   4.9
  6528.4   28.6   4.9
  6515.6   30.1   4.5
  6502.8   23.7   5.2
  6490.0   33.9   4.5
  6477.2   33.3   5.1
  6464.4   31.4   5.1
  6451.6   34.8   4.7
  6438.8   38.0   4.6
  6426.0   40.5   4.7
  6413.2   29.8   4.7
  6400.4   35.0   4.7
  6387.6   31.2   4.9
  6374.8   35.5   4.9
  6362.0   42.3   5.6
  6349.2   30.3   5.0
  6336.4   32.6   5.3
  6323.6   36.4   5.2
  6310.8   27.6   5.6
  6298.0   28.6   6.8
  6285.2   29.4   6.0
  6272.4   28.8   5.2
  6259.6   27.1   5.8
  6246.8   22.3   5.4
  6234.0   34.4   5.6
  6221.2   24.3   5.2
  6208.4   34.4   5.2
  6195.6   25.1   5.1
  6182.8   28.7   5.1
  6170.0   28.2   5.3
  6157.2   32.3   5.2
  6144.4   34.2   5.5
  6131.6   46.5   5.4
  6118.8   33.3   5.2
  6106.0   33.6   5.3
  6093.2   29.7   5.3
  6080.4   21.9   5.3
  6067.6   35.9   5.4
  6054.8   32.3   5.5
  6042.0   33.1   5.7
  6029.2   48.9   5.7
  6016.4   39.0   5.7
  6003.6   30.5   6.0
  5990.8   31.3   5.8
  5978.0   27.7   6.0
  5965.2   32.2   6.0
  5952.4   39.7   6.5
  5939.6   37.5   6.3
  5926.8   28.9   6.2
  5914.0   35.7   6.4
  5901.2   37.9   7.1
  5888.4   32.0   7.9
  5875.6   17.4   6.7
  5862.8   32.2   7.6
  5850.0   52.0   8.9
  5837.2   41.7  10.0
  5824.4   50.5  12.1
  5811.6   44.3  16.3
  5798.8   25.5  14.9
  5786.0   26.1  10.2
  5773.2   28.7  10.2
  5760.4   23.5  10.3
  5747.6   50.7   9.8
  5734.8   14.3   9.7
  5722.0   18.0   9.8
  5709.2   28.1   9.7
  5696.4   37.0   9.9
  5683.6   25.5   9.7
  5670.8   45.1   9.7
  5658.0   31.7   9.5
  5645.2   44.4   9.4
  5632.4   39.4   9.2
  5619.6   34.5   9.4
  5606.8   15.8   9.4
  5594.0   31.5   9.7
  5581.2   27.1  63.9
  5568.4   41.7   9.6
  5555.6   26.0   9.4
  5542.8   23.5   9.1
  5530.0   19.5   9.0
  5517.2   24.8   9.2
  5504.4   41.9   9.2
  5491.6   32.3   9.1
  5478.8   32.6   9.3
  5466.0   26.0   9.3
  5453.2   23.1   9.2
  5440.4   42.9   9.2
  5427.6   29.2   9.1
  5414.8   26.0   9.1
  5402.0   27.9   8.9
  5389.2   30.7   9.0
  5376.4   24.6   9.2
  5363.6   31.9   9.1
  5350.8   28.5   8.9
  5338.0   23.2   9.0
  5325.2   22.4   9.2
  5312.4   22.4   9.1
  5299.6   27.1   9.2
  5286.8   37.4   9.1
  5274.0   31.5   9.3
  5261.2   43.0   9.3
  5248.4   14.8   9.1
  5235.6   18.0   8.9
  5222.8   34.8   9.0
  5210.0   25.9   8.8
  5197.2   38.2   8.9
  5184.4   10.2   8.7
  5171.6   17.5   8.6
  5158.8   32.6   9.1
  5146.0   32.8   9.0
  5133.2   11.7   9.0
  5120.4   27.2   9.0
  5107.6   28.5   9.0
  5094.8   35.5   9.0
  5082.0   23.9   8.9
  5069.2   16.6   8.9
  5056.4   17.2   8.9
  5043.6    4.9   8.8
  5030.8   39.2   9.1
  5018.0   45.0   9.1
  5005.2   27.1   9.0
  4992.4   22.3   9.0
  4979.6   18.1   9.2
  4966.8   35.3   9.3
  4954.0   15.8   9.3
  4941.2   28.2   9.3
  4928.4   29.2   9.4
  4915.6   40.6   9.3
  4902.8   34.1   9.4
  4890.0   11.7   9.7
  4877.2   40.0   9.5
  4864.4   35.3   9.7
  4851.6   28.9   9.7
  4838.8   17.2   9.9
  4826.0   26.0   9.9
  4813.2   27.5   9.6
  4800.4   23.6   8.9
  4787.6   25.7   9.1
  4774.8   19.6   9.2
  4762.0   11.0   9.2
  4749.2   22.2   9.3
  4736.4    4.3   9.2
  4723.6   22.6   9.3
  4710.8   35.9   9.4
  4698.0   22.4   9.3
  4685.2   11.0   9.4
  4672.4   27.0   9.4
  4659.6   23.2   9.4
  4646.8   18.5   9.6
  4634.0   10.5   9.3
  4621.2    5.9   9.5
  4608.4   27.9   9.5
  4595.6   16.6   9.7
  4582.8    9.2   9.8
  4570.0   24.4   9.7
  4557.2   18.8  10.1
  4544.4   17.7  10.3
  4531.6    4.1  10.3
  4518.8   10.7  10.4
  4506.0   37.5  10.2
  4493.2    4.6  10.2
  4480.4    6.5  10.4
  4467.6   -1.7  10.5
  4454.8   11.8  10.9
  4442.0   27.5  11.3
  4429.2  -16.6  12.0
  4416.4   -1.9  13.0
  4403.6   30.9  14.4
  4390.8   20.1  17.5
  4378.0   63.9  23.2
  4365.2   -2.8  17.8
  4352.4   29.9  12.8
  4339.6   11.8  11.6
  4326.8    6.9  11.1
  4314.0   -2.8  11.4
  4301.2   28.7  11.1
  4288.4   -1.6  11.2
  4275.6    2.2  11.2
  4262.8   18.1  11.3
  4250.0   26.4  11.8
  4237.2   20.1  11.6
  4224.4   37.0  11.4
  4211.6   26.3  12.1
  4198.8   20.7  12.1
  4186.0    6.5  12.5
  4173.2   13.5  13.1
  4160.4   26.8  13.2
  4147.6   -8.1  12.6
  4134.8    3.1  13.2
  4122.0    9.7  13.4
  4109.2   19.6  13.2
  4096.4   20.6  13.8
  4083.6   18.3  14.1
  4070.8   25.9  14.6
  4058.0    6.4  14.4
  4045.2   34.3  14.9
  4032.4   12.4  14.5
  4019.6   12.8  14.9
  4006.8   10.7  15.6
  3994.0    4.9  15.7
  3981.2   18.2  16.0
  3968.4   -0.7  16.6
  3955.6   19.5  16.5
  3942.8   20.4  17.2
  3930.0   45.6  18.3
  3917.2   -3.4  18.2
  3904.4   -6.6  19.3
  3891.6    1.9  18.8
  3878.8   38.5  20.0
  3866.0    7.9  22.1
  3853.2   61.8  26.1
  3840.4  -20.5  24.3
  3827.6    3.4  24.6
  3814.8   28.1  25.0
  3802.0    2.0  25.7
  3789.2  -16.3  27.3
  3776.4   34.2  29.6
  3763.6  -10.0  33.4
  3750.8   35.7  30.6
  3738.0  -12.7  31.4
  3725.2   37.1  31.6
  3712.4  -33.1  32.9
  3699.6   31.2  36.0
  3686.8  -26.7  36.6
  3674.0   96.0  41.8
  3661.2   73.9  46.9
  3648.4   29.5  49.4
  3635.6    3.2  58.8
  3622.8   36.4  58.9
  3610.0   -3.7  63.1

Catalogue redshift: 0.20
